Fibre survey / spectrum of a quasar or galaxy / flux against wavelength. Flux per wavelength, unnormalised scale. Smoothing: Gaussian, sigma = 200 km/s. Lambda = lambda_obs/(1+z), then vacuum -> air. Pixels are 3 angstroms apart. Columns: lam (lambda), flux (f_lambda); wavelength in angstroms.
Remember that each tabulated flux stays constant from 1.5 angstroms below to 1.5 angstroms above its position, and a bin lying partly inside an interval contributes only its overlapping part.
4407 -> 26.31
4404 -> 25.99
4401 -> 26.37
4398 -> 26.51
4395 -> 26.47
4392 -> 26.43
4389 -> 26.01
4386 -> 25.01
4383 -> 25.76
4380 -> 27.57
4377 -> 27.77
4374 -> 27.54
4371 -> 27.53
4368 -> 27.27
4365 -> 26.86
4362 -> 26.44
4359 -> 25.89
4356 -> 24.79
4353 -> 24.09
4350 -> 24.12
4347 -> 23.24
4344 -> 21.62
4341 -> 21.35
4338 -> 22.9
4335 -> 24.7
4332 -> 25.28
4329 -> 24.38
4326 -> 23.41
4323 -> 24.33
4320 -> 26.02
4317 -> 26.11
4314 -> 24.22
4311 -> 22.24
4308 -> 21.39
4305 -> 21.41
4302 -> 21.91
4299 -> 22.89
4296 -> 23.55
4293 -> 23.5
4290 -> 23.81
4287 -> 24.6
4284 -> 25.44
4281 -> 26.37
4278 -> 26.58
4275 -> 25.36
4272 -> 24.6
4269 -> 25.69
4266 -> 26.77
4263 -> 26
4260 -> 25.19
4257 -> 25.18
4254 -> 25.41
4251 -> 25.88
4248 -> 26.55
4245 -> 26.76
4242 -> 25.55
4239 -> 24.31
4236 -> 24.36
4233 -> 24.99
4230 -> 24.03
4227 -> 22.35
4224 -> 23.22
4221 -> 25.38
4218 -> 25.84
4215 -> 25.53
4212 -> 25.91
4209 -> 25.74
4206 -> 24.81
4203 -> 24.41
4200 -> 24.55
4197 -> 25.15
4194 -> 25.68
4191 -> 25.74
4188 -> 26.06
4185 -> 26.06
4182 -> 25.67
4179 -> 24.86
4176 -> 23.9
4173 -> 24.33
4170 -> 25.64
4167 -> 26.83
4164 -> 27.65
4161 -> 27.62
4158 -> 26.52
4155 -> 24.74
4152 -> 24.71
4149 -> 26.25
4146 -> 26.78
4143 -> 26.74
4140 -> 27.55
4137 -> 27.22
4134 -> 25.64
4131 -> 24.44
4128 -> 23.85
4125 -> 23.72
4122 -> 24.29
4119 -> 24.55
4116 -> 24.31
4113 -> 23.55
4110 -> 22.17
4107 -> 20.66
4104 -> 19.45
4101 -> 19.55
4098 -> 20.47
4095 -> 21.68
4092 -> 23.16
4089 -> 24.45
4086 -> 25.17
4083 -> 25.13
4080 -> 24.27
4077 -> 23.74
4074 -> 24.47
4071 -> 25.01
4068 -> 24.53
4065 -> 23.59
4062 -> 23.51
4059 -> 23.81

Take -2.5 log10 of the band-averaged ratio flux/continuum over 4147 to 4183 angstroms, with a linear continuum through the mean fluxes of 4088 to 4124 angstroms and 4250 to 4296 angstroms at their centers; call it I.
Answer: -0.10 mag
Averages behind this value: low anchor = 22.3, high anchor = 25.3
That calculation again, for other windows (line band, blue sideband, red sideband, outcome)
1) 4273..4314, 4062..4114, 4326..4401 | 0.04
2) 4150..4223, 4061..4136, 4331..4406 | -0.06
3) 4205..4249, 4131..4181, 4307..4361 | 0.01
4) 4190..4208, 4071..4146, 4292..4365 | -0.05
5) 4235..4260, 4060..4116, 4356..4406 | -0.02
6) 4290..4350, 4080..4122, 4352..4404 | 0.10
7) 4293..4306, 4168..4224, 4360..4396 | 0.16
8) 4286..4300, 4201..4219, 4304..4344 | 0.02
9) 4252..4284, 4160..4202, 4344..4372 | -0.01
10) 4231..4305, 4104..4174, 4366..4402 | 0.04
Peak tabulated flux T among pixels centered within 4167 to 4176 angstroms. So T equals 26.83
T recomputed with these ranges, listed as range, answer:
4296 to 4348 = 26.11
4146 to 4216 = 27.65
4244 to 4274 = 26.77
